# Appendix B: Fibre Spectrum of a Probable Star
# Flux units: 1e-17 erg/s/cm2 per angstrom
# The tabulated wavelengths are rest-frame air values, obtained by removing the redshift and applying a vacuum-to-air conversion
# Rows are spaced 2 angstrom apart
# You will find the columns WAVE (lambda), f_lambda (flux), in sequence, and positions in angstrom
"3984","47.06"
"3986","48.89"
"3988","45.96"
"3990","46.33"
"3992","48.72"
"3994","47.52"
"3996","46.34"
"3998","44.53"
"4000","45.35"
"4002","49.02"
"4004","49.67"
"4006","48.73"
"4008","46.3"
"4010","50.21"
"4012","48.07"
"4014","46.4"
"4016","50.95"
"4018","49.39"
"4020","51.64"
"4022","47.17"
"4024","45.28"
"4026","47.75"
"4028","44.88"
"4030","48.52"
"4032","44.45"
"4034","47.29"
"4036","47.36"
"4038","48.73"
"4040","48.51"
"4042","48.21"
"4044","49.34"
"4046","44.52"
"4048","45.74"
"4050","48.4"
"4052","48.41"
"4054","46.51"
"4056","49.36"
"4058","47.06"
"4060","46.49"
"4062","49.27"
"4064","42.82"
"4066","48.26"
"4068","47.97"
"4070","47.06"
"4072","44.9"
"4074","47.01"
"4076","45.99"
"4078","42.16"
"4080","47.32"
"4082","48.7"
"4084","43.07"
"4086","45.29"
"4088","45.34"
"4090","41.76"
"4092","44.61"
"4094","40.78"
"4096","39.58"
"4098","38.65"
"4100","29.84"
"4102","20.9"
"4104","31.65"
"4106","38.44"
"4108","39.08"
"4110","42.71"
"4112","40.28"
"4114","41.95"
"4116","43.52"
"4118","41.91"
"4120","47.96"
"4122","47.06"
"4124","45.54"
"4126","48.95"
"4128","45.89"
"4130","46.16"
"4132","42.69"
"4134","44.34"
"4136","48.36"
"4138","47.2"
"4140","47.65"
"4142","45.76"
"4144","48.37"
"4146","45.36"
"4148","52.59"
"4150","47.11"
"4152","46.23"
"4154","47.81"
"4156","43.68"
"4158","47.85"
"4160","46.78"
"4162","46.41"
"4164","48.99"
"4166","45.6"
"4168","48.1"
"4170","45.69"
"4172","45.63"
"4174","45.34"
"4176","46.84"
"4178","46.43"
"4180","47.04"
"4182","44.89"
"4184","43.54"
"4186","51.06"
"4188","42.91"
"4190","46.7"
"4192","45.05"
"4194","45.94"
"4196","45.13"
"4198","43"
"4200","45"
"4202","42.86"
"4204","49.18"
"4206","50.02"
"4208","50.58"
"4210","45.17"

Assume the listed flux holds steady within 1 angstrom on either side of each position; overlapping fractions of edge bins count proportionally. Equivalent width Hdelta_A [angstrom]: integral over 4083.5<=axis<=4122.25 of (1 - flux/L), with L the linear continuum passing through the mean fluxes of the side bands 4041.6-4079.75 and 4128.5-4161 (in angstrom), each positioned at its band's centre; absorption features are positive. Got 5.6 angstrom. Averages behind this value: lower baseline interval 46.8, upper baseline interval 46.7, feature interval 40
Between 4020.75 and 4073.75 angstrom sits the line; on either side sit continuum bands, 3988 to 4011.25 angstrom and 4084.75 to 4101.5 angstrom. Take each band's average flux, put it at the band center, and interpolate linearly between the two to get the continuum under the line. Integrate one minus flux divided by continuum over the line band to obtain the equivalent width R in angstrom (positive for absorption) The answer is -4.1 angstrom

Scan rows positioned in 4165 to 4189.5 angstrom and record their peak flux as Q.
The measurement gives 51.06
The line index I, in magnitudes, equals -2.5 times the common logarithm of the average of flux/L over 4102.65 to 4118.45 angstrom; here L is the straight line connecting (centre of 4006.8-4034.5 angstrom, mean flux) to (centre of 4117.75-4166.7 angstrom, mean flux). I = 0.19 mag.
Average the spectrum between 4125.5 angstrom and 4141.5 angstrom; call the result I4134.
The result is 46.3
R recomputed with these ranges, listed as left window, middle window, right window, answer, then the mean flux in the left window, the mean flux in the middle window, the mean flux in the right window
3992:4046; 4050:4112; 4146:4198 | 5.4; 47.7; 43.1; 46.4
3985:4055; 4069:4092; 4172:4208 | 0.9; 47.6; 45.3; 46.1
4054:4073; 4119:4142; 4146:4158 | 0.4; 47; 46.5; 47.3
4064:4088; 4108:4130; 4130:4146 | 0.8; 46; 44.4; 46.3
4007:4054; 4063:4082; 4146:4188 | 0.5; 47.7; 46.1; 46.7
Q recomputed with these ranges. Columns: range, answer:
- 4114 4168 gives 52.59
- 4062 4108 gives 49.27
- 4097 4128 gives 48.95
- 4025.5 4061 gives 49.36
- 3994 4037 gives 51.64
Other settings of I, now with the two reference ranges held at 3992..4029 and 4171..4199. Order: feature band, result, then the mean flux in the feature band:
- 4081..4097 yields 0.076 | 43.6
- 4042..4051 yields 0.005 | 47.1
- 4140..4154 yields -0.034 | 47.6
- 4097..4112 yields 0.316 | 34.9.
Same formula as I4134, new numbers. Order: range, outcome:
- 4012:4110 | 44.9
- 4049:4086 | 46.7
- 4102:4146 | 43.6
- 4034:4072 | 47.4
